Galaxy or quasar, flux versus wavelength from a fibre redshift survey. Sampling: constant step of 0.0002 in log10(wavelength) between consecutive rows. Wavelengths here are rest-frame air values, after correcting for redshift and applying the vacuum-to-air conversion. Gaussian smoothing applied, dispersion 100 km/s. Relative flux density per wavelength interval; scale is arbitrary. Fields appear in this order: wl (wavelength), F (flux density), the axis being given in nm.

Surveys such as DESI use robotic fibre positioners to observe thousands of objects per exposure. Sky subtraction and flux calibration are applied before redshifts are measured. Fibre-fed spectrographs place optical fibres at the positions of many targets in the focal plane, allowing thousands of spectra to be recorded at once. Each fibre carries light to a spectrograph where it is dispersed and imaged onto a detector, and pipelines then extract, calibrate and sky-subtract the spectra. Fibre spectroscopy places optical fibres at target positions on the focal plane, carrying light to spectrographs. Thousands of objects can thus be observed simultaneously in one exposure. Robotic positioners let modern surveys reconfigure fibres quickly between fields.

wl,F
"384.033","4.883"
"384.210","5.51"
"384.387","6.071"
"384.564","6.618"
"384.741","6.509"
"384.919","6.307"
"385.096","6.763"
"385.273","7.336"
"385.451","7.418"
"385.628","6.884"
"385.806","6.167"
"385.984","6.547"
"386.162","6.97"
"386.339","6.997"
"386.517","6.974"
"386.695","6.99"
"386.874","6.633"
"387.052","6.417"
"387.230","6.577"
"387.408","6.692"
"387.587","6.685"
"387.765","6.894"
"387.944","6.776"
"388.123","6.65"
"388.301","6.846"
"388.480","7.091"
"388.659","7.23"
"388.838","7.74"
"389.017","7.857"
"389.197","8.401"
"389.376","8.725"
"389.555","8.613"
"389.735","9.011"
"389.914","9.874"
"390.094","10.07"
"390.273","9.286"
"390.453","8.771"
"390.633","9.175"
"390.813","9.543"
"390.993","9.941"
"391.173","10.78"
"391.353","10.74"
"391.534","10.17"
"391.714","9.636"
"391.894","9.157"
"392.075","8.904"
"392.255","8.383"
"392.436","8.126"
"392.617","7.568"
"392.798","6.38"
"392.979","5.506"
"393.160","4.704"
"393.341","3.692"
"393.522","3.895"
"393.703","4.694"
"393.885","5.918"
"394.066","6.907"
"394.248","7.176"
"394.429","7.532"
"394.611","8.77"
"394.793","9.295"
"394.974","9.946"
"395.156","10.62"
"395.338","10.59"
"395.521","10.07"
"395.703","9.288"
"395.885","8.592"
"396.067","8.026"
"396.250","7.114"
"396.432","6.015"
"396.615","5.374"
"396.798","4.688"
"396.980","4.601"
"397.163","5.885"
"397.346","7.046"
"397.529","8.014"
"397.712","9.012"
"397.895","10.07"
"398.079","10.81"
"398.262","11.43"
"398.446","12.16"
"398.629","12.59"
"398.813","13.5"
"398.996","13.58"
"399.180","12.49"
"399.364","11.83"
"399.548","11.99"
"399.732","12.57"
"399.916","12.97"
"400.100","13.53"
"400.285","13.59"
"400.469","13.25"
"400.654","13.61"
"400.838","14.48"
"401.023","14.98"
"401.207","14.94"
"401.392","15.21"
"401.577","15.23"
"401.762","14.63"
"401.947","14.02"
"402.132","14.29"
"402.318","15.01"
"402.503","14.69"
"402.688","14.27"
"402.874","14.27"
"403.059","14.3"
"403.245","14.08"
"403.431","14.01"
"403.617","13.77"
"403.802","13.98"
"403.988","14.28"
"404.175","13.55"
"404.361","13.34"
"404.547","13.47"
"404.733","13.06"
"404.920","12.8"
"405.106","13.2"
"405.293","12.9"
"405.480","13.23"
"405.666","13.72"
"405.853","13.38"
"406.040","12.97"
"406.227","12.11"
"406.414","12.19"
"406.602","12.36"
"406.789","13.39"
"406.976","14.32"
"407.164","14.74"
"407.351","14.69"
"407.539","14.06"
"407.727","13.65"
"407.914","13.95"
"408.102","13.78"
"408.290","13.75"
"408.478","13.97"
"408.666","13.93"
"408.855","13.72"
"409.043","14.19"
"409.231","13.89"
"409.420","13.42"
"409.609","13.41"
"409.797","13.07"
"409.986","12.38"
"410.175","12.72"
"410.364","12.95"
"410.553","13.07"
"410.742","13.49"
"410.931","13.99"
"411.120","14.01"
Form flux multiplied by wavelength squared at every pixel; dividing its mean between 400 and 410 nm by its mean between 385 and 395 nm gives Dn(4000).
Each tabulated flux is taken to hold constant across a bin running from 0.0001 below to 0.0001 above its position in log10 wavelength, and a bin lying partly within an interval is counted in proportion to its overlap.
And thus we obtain 1.9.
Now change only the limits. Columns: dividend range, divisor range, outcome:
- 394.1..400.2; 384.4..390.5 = 1.37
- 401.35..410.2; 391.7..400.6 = 1.60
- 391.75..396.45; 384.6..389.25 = 1.14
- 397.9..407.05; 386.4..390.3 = 1.90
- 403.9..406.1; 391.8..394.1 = 2.20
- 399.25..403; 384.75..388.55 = 2.22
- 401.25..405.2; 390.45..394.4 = 1.94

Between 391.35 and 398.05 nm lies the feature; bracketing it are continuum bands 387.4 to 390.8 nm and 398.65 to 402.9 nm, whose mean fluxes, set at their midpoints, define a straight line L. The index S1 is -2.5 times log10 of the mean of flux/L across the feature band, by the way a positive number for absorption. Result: 0.37 mag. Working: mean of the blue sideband 8.09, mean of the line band 7.61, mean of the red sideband 13.8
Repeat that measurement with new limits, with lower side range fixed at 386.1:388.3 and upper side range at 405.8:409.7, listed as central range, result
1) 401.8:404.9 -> -0.16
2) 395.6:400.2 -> 0.07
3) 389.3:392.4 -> -0.18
